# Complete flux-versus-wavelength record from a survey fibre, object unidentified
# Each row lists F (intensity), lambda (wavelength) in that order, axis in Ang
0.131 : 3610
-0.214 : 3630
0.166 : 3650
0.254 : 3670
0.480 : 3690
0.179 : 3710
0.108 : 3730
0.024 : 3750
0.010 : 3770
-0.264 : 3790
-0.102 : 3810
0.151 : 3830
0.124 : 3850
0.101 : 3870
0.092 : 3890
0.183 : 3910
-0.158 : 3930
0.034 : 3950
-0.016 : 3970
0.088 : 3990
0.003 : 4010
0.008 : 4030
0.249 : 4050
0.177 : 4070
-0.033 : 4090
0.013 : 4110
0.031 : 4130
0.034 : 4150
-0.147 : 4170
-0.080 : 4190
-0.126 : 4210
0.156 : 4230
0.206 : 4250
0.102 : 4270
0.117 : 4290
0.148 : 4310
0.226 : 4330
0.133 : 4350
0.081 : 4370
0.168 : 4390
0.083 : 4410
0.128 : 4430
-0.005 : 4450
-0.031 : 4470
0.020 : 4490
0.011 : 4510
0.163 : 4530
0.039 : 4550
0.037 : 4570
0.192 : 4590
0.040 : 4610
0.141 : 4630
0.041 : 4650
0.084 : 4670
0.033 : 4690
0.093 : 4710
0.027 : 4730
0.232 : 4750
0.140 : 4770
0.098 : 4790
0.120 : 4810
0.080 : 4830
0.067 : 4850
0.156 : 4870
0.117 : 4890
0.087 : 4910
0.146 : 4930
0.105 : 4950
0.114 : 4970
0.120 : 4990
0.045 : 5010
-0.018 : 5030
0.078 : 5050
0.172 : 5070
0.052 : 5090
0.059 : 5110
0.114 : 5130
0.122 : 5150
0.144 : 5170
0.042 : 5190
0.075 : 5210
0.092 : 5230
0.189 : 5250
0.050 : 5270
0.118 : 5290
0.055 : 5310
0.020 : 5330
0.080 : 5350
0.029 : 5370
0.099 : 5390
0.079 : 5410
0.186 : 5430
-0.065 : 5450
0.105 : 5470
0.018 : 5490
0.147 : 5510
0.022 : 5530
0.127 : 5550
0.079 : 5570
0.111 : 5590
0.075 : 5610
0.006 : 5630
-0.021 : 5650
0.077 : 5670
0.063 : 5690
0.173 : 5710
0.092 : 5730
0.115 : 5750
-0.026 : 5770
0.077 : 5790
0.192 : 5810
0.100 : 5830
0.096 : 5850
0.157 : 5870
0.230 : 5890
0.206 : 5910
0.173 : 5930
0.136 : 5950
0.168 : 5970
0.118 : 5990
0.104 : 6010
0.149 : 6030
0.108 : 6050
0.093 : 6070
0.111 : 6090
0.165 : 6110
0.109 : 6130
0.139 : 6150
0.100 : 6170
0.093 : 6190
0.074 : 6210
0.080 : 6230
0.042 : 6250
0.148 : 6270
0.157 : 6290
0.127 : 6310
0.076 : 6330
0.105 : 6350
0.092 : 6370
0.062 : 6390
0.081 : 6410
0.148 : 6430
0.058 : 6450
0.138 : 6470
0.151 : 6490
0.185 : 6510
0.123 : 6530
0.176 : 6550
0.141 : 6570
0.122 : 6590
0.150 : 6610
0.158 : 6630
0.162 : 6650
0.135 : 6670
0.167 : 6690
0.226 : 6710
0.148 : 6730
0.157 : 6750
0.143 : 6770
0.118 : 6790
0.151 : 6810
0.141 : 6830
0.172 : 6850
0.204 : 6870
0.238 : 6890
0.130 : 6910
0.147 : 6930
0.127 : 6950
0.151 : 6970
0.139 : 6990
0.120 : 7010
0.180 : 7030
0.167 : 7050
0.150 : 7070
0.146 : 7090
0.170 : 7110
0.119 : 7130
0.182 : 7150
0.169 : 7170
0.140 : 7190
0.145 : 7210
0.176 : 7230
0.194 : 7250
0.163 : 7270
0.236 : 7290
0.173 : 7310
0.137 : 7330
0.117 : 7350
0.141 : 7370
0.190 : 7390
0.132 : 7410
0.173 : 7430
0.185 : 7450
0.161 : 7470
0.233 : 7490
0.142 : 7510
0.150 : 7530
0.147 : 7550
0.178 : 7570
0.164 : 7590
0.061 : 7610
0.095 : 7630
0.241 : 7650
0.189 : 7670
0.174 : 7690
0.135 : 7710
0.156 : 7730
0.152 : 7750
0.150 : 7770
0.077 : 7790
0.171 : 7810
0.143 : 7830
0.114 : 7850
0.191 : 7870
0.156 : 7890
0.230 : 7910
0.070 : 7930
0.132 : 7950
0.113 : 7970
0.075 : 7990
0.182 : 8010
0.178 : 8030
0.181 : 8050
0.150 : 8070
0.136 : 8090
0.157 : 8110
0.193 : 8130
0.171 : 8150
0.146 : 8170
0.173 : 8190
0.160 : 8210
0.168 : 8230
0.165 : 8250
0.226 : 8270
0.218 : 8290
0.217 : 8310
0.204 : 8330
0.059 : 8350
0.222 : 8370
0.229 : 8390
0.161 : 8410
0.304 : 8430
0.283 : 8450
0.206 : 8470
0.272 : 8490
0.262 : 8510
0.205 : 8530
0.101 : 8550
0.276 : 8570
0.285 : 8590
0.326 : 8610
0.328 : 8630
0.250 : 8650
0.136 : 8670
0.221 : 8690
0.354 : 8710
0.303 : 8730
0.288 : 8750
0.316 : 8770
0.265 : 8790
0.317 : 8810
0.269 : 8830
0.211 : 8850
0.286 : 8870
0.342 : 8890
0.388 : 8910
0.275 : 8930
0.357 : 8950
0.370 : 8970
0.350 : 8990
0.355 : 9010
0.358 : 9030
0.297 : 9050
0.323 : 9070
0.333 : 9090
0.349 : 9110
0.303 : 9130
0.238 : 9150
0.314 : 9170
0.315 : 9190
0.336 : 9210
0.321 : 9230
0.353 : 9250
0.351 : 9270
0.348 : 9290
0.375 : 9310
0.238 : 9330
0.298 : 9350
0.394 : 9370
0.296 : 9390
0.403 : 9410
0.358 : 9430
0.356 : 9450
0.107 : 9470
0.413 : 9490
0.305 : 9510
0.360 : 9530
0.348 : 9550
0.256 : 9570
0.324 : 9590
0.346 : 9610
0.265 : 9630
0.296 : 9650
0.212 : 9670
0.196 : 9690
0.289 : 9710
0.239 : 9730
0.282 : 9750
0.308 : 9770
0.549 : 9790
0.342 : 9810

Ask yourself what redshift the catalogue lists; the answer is 1.228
